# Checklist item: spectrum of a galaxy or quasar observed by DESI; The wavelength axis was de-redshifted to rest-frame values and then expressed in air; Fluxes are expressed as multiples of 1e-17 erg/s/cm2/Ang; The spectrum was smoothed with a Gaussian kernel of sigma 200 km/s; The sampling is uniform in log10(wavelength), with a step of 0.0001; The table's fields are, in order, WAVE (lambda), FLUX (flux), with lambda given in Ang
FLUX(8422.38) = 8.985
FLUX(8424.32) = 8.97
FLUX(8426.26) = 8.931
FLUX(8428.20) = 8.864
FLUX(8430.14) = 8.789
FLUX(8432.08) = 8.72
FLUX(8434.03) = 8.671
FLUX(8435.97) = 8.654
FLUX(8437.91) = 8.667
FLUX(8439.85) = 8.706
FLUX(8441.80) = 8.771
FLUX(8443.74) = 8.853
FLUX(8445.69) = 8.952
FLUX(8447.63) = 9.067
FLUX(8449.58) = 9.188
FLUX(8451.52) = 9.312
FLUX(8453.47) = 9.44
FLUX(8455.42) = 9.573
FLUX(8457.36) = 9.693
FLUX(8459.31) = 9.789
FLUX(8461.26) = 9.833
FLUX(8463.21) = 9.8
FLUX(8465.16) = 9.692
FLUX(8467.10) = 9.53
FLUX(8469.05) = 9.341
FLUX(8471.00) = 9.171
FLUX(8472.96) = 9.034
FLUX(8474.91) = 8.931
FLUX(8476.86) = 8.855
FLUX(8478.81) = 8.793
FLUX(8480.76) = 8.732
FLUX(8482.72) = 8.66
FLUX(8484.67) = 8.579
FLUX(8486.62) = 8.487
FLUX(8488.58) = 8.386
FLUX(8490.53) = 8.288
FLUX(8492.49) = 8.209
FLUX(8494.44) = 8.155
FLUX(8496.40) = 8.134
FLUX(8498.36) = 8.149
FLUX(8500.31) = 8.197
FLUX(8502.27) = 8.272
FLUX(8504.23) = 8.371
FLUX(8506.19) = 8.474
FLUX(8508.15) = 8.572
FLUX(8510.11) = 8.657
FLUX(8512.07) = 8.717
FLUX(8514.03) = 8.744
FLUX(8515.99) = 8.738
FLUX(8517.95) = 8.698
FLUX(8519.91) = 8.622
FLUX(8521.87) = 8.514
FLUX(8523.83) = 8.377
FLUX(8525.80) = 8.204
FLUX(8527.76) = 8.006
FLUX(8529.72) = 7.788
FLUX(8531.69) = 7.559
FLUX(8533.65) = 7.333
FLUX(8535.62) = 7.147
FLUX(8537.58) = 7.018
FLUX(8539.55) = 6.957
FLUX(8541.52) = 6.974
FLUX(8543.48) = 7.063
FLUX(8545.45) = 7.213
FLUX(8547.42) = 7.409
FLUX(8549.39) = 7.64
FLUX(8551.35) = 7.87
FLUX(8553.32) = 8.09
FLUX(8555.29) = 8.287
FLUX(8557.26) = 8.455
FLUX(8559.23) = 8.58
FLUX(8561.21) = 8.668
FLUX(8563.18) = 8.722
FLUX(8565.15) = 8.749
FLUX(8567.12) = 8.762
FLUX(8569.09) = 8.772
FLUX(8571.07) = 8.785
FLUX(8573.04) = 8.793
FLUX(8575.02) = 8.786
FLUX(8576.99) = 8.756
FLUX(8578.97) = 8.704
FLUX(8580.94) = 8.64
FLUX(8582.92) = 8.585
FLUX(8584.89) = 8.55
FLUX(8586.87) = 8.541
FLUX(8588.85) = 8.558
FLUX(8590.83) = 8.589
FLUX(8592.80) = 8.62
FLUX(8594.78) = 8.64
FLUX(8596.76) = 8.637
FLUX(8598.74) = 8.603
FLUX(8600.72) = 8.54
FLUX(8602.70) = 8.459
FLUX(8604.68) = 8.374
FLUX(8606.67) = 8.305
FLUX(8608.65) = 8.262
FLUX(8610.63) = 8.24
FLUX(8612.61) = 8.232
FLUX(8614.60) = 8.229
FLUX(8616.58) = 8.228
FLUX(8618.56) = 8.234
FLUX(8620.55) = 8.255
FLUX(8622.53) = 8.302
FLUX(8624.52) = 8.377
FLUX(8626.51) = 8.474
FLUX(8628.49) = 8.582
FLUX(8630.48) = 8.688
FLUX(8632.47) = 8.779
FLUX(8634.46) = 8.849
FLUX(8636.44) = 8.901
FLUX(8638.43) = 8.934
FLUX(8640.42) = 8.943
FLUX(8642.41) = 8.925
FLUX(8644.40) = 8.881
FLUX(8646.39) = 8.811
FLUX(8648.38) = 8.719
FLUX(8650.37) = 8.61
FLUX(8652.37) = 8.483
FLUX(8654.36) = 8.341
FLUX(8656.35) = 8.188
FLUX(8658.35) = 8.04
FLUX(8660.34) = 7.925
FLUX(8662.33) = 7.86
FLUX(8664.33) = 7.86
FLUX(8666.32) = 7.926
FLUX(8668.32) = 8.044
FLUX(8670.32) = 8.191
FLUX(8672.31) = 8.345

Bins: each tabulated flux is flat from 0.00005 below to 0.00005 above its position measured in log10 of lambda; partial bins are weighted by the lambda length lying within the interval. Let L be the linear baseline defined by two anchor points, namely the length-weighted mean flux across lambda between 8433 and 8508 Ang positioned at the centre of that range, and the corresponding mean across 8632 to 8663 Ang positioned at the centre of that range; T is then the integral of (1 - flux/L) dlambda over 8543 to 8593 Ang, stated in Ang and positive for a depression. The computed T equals 1.8 Ang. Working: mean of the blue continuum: 8.87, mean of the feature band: 8.4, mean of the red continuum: 8.58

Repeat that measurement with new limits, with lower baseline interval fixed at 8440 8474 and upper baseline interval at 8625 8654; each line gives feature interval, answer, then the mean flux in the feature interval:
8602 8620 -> 1.1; 8.28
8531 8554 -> 4.4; 7.35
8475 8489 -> 0.9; 8.67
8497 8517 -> 1.5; 8.48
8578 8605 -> 1.0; 8.58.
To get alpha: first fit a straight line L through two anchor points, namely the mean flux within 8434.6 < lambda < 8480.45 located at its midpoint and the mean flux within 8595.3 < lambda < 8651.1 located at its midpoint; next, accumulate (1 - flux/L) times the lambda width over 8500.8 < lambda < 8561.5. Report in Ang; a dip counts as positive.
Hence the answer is 6.0 Ang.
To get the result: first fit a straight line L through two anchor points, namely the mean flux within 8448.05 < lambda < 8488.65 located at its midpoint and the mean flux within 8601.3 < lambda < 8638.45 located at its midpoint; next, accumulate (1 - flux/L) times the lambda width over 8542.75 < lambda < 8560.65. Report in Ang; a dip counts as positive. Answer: 1.8 Ang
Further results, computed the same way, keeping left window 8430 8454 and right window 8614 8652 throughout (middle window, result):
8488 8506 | 1.17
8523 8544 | 3.04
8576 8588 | 0.09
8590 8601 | 0.08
